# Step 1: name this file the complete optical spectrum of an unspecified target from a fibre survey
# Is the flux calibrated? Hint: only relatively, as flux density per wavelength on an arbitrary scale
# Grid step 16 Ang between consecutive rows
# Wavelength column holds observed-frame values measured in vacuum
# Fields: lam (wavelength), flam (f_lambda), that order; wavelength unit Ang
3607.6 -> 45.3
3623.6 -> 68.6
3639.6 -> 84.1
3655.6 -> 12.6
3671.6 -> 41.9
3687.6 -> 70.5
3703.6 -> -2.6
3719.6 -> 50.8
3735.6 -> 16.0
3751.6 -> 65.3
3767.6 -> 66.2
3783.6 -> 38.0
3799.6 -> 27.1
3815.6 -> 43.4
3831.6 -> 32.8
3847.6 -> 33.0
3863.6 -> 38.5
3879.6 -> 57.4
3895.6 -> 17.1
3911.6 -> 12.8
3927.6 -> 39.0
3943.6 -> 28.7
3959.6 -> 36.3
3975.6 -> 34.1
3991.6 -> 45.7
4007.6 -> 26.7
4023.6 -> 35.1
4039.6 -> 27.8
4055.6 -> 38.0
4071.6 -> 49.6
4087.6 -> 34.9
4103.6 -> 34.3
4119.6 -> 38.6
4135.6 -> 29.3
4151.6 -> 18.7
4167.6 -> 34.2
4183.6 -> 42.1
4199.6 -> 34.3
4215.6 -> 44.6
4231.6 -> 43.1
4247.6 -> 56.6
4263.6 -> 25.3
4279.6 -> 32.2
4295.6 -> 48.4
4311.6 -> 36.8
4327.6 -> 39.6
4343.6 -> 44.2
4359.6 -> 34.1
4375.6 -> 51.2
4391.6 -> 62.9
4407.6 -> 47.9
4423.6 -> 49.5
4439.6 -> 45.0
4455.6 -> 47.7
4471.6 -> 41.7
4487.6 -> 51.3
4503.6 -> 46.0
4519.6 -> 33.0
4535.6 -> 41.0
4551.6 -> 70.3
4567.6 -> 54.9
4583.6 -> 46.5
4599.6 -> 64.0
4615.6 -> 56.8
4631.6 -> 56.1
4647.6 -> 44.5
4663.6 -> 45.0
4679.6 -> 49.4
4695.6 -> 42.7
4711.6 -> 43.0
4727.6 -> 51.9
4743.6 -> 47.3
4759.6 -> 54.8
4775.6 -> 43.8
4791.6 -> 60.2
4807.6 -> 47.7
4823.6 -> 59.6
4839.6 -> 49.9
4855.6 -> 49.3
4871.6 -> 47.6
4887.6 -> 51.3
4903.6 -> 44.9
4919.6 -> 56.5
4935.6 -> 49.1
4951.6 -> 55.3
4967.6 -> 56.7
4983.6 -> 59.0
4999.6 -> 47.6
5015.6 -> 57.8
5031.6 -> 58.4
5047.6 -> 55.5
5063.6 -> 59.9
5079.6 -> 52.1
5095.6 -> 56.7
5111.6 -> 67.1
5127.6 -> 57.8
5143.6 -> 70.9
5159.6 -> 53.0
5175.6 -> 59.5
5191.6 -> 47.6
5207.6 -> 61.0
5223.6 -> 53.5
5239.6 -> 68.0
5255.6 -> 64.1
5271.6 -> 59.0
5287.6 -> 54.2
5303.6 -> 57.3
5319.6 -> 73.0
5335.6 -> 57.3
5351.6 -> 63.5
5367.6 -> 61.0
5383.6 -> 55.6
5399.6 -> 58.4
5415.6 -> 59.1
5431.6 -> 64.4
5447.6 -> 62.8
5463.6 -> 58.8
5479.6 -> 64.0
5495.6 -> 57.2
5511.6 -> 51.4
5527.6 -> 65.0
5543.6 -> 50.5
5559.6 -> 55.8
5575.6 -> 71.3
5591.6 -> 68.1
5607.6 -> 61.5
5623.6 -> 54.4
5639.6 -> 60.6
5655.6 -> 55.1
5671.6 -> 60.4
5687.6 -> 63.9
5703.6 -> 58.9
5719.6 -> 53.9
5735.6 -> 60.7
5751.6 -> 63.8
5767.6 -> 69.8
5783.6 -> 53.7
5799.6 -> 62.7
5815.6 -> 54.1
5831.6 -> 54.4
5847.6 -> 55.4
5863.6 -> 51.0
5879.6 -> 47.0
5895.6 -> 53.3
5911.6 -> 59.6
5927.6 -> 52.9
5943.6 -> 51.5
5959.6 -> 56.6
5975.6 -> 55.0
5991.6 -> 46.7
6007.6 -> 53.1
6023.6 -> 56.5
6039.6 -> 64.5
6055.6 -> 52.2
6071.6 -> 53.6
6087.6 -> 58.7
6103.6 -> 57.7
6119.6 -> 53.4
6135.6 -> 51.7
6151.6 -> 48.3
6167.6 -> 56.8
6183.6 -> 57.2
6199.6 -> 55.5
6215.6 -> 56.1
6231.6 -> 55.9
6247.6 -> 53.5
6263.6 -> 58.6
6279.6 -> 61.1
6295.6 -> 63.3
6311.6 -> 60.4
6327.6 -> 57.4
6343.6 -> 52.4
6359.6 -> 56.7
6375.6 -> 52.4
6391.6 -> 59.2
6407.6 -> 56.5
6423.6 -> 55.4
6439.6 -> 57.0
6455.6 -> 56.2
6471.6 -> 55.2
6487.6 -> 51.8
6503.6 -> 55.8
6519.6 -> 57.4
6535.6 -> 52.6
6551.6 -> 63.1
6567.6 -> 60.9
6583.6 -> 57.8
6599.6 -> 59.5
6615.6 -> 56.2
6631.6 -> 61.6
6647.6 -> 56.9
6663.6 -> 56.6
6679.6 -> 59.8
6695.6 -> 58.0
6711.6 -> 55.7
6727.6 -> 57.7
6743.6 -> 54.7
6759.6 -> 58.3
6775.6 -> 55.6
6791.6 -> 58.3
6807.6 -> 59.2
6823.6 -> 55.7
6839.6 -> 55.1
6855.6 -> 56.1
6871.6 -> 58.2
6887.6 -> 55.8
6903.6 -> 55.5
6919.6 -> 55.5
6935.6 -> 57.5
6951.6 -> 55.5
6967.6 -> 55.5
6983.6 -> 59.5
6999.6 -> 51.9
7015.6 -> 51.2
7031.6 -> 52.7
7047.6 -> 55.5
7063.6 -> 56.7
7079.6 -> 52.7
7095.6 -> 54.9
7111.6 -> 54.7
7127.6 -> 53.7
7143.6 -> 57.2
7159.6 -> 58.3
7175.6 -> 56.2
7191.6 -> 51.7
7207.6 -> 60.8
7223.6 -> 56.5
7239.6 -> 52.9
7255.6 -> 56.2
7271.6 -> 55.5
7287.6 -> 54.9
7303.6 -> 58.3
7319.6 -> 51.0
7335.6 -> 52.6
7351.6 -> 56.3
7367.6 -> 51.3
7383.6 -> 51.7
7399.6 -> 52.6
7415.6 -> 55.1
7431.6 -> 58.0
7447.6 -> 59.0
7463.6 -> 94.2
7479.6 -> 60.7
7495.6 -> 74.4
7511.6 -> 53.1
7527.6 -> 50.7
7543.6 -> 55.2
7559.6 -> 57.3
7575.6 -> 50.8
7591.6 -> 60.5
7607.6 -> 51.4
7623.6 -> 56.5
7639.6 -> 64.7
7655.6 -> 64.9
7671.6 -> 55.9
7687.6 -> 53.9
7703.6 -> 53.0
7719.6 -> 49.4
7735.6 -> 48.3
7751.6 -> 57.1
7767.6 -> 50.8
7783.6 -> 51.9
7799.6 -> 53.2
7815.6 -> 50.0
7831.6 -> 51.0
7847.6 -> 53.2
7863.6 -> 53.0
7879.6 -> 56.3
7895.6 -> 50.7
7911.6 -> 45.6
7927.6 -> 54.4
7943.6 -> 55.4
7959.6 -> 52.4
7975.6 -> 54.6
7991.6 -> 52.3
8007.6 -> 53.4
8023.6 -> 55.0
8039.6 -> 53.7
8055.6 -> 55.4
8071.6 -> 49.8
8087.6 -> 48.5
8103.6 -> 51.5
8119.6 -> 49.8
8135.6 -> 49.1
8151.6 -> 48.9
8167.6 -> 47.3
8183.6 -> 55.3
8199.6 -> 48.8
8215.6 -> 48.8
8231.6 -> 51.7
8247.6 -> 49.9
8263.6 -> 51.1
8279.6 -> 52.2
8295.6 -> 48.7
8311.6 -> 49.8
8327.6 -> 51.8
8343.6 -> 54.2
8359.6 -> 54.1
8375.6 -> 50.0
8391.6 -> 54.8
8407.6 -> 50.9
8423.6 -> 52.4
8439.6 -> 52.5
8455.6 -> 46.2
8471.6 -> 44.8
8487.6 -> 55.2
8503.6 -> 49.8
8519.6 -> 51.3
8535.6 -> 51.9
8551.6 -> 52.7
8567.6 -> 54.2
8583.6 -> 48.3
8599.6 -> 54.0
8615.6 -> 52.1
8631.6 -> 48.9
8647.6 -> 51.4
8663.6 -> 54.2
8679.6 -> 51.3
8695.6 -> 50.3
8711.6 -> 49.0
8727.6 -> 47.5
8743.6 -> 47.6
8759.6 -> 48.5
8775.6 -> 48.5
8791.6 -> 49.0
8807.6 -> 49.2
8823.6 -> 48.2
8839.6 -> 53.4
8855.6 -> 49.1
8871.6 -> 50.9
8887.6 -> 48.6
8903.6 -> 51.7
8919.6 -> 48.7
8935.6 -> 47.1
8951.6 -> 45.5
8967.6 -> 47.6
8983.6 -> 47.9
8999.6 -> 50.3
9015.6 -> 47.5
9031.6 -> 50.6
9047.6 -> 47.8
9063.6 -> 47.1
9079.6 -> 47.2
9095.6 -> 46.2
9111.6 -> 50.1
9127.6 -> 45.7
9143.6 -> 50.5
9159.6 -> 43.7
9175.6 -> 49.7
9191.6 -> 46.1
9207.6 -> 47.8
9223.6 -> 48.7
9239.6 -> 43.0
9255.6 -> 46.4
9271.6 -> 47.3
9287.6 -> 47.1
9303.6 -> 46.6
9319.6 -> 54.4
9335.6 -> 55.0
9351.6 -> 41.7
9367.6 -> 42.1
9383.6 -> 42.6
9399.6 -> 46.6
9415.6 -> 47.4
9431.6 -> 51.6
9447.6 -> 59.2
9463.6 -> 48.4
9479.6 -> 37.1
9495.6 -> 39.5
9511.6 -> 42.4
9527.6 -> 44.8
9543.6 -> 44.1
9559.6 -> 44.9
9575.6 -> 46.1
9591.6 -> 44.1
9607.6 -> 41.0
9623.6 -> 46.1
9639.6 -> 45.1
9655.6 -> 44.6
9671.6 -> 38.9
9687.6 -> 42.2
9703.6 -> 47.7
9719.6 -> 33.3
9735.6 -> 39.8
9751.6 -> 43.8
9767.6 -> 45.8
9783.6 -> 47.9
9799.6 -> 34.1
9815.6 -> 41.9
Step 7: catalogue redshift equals 0.14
